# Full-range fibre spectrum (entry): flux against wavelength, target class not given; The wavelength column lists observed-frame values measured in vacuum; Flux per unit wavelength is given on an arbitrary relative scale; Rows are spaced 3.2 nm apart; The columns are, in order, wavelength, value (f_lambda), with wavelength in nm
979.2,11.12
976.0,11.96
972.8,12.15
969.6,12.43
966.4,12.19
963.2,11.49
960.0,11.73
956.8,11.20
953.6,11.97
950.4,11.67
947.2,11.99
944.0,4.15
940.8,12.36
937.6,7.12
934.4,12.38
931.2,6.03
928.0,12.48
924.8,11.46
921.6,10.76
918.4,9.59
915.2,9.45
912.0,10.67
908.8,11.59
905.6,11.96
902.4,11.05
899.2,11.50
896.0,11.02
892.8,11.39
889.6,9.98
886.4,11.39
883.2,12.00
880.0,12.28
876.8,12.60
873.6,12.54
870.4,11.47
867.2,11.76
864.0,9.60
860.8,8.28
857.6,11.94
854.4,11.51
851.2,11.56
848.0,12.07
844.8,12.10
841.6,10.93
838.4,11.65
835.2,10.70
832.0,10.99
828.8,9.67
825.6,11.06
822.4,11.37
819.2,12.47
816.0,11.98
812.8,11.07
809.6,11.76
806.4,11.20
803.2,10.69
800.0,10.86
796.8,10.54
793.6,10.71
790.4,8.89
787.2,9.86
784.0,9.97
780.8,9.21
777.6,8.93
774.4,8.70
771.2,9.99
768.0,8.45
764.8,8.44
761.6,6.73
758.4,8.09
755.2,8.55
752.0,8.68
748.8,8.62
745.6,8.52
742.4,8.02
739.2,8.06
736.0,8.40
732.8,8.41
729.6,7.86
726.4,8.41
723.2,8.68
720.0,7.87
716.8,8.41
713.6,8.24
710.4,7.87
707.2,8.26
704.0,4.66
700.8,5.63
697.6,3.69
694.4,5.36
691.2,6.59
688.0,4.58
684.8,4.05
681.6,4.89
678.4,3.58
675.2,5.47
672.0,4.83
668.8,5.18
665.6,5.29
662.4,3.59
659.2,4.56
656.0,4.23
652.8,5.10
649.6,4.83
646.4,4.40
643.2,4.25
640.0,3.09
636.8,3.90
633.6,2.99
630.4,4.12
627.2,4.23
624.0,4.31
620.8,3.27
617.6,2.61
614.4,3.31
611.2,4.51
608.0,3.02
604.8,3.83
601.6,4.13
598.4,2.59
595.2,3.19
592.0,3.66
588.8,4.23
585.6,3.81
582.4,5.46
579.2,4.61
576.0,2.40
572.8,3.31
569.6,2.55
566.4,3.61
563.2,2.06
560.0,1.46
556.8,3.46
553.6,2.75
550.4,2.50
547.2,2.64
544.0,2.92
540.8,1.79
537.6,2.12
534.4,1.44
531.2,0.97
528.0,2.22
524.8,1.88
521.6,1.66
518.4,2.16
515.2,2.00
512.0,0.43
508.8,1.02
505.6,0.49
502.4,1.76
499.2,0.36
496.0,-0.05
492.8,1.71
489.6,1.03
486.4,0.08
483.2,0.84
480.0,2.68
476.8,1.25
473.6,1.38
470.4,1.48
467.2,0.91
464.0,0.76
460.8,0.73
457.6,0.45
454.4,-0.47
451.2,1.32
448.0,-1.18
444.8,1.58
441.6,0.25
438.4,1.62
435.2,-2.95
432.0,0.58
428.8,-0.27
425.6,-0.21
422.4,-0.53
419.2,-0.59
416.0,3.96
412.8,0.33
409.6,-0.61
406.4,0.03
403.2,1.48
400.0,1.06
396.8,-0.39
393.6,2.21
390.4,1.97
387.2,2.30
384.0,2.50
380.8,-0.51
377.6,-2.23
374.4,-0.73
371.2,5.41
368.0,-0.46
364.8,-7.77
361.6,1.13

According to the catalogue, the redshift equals 0.77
